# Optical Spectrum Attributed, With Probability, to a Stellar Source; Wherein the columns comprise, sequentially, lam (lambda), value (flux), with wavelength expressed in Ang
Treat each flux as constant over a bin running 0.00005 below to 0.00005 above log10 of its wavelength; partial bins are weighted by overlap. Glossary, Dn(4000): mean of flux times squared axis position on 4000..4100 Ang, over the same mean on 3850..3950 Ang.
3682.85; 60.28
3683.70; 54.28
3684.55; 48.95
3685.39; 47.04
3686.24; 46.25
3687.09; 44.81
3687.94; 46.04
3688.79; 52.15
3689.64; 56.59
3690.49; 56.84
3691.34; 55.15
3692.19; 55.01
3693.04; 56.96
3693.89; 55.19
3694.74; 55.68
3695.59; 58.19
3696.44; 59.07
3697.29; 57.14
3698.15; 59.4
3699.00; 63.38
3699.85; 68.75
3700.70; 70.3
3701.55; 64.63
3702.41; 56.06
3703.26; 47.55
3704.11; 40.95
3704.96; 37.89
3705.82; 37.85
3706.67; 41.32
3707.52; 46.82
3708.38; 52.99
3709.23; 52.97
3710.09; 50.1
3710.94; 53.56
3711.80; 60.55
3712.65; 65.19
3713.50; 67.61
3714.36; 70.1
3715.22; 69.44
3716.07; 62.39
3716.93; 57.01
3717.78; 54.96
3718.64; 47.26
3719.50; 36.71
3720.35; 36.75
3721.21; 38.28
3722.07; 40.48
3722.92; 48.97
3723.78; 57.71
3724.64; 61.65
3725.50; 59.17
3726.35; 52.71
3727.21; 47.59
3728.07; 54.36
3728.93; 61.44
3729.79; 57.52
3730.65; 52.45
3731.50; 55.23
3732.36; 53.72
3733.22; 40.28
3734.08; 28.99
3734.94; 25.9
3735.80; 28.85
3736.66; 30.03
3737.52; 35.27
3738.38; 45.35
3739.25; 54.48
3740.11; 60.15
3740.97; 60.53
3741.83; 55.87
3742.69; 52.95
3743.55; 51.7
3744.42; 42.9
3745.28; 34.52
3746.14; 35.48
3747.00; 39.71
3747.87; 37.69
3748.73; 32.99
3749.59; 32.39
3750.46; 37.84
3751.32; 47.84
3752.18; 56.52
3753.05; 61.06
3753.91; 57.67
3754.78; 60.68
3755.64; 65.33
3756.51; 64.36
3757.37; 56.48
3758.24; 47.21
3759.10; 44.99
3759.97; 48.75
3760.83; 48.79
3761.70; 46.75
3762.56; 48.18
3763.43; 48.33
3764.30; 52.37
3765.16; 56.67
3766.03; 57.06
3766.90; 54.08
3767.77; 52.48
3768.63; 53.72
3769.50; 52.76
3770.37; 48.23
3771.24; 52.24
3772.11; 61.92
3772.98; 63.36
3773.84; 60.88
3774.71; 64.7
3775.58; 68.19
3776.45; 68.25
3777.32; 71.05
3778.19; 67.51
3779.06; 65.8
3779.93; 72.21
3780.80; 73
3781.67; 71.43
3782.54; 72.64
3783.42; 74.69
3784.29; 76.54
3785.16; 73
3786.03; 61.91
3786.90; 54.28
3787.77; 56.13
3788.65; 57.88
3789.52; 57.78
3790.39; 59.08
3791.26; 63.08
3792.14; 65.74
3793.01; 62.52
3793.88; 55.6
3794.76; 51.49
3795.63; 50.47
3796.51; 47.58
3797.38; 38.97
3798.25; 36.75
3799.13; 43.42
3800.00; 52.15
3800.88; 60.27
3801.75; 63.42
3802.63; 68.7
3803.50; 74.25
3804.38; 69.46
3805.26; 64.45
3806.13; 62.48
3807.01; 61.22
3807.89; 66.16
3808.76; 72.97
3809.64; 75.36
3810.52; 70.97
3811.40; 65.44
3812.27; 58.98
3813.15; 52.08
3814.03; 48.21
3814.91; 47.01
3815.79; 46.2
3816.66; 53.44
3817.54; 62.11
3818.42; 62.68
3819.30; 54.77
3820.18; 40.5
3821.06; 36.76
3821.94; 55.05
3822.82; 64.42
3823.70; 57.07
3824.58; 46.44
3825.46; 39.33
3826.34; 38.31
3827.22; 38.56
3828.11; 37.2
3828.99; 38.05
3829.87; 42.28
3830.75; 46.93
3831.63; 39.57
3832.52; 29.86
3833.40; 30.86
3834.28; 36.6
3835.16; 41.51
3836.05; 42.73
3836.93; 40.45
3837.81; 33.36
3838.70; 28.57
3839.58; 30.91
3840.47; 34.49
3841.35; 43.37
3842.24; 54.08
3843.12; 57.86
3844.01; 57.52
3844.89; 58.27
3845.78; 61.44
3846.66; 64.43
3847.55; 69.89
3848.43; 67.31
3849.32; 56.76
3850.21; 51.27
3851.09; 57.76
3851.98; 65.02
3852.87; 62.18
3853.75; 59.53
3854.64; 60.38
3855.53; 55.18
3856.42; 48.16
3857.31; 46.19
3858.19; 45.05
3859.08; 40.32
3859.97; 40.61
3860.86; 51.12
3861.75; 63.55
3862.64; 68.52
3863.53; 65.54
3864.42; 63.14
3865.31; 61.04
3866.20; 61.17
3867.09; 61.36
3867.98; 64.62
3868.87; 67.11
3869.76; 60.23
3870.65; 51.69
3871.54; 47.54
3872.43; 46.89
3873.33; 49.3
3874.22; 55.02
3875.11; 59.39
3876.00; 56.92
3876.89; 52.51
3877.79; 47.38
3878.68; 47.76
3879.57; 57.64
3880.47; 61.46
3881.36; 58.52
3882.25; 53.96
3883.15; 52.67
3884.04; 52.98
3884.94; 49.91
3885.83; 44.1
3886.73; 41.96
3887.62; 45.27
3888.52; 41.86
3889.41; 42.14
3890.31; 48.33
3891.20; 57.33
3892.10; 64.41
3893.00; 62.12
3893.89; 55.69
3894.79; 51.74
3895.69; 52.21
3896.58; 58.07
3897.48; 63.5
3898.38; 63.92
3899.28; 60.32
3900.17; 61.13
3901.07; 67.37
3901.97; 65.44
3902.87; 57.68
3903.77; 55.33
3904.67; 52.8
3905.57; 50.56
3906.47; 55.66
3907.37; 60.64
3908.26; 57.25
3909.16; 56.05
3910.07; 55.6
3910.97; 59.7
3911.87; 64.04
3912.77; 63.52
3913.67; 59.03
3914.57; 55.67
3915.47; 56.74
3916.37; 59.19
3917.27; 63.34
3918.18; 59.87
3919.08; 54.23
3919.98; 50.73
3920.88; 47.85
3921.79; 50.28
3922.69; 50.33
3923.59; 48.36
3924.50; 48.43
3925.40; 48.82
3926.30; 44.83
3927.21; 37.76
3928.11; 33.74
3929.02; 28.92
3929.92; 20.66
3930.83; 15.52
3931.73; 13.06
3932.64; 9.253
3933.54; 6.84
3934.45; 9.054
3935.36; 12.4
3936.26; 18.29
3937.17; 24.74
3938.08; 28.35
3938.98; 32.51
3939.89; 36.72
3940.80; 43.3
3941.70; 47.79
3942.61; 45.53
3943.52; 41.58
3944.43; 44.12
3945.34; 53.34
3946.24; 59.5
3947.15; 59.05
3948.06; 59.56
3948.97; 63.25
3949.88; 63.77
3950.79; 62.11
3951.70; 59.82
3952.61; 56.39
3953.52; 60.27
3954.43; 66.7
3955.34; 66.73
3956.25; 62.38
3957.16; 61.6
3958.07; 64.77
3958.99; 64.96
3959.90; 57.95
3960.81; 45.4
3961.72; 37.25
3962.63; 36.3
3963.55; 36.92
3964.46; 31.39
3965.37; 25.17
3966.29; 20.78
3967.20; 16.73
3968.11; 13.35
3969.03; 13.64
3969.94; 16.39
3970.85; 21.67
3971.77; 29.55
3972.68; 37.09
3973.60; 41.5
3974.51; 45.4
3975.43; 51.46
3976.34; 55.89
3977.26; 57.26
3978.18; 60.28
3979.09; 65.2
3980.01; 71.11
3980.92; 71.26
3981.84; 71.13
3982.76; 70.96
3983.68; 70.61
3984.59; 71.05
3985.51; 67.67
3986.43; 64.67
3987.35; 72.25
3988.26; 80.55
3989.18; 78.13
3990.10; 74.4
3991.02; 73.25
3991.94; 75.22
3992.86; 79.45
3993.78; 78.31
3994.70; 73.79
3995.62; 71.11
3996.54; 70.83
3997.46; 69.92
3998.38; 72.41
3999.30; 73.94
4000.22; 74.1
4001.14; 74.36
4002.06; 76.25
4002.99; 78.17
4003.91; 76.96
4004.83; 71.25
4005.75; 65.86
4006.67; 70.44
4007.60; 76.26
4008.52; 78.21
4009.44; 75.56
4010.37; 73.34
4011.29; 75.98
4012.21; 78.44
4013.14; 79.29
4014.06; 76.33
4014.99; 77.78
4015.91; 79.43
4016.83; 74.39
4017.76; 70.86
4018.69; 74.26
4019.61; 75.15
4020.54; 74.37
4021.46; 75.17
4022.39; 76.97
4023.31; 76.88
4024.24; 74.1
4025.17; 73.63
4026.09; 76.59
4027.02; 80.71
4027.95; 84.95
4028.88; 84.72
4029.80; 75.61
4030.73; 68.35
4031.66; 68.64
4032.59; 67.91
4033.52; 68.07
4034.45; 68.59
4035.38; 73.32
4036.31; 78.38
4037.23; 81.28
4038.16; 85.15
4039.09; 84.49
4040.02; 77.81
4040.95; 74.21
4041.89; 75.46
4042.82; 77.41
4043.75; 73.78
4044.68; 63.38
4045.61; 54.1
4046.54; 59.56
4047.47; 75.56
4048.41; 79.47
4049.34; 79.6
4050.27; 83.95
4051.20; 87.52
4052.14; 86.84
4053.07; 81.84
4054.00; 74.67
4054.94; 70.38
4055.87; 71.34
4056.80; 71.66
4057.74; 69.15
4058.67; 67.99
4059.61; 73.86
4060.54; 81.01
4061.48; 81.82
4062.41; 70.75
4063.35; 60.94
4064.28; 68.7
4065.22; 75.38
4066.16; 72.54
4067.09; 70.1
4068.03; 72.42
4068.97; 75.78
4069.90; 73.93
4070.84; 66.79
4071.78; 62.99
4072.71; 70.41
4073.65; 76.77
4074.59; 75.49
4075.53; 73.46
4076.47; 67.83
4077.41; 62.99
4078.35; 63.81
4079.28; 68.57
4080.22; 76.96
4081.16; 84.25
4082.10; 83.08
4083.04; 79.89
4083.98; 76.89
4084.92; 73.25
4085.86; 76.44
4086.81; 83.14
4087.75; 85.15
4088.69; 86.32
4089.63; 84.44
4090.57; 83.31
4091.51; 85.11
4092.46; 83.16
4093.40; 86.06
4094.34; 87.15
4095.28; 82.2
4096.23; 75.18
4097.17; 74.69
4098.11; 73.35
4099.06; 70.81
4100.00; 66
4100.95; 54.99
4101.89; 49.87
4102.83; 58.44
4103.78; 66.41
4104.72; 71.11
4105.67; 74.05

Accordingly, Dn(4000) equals 1.6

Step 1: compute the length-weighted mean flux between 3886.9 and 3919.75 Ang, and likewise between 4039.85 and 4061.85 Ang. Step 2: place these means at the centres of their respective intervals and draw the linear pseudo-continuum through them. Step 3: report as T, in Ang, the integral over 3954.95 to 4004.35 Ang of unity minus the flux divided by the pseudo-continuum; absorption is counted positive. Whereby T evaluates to 6.4 Ang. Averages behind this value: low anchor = 57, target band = 57.8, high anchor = 74.6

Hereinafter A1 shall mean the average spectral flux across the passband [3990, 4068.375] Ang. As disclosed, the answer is 74.7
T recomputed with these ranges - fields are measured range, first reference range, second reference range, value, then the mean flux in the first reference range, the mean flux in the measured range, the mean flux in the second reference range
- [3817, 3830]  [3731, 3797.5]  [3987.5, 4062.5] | 2.43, 53.9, 47.7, 75.1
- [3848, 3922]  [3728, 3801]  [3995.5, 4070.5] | 8.37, 53.7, 55.9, 74.6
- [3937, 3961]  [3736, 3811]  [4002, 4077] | 5.22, 56.4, 53.5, 74.4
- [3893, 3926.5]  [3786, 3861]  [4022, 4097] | 2.38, 52.5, 56.5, 75.5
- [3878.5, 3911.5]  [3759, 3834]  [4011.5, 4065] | 4.41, 56.1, 55.3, 75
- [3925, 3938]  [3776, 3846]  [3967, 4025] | 8.14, 54.5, 23.2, 66.3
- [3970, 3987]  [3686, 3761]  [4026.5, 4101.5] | 3.21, 51.1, 56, 75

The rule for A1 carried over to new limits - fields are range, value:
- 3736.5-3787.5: 55.1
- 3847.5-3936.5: 51.5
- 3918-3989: 45.8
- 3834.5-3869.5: 53.8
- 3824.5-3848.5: 44.3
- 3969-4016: 66.9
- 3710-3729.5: 54.6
